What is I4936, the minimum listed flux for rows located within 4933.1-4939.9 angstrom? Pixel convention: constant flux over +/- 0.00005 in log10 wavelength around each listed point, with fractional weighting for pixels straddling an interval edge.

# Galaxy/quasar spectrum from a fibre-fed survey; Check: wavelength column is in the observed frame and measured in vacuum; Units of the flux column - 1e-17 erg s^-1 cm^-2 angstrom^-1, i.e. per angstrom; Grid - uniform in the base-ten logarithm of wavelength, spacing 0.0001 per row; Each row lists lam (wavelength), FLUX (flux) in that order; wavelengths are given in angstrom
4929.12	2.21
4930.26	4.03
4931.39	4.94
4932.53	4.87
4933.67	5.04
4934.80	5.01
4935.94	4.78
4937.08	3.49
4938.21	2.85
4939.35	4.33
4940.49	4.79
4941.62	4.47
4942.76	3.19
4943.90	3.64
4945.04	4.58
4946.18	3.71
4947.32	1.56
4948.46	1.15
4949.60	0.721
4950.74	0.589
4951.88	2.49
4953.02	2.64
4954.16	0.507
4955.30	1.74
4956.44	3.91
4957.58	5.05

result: 2.85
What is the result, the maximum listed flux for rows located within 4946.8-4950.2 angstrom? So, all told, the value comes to 1.56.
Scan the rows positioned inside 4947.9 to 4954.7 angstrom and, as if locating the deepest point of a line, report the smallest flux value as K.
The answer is 0.507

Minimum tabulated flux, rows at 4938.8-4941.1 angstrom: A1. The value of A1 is 4.33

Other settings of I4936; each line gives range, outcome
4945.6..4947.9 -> 1.56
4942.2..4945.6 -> 3.19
